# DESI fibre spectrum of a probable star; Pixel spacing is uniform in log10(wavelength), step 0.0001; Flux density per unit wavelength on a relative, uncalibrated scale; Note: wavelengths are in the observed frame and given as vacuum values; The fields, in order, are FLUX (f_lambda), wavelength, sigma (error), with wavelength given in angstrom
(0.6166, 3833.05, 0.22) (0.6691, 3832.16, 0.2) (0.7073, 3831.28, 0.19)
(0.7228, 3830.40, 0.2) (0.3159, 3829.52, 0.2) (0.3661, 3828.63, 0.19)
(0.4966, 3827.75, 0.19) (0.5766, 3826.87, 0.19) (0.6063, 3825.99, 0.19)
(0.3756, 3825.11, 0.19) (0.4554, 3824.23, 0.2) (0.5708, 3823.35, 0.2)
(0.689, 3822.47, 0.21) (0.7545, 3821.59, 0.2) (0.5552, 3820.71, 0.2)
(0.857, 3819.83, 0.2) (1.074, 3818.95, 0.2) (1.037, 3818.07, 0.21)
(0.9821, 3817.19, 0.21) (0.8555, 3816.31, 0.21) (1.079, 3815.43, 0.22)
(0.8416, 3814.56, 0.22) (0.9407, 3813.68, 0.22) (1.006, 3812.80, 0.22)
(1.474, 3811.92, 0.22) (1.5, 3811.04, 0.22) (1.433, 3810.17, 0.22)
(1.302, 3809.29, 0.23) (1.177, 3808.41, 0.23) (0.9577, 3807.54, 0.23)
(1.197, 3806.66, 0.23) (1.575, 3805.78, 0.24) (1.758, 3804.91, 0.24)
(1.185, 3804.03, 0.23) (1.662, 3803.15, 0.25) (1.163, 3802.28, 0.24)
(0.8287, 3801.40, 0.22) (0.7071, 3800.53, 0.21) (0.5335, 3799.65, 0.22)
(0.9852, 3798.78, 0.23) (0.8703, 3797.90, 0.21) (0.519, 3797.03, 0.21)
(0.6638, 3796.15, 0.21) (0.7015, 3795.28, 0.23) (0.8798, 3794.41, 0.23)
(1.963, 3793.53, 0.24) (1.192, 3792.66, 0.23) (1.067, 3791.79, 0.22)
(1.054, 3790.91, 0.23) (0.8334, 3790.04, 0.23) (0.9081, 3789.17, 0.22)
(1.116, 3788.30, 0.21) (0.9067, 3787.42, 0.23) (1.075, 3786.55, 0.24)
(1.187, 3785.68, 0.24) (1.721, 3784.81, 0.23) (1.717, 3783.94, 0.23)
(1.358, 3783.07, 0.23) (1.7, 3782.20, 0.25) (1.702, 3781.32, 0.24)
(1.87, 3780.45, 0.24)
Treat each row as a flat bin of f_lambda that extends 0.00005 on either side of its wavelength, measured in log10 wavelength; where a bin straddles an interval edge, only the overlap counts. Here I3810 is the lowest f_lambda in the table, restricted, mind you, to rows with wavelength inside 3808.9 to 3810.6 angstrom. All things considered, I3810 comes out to 1.302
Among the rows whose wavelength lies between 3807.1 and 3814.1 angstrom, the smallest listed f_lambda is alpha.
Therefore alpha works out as 0.9407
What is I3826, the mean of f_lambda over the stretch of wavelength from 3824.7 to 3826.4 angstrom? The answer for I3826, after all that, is 0.491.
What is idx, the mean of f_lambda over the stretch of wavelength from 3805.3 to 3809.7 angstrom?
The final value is 1.25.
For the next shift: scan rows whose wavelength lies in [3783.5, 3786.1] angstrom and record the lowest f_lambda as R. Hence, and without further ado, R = 1.187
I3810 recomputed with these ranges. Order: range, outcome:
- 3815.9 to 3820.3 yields 0.8555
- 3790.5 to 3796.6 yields 0.6638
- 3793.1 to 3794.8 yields 0.8798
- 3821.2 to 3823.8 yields 0.5708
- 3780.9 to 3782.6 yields 1.7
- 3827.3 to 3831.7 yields 0.3159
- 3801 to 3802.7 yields 0.8287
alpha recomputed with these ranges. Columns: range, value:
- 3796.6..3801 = 0.519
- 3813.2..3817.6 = 0.8416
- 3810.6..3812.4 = 1.474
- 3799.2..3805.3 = 0.5335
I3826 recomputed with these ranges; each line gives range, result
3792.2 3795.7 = 1.19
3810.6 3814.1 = 1.23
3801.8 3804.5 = 1.33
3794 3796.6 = 0.747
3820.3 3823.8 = 0.643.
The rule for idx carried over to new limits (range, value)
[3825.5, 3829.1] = 0.508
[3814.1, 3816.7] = 0.929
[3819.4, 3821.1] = 0.71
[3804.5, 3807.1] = 1.51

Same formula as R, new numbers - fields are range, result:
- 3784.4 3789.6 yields 0.9067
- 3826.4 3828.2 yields 0.4966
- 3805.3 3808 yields 0.9577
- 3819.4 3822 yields 0.5552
